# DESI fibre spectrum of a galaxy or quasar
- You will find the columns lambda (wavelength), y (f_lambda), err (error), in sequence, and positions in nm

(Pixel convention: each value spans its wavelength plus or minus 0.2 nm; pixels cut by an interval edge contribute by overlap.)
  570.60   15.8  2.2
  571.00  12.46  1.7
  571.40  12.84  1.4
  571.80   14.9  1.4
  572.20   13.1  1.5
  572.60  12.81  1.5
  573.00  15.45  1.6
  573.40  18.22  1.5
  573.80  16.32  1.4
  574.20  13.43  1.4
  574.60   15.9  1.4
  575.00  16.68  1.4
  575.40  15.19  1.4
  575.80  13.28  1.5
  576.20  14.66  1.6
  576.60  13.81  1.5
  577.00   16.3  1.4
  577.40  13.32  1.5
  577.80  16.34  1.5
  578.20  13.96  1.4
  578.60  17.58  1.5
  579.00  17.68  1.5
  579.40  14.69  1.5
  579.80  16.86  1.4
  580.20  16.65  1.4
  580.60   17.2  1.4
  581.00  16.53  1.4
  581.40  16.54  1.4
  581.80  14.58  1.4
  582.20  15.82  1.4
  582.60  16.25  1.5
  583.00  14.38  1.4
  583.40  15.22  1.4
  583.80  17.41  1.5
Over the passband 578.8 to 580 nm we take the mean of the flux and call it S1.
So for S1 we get 16.4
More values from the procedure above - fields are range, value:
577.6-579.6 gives 16.1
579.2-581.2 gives 16.4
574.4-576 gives 15.3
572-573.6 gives 14.9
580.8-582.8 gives 15.9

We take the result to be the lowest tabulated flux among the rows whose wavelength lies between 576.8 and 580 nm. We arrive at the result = 13.32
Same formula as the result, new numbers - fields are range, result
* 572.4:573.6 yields 12.81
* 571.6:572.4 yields 13.1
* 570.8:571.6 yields 12.46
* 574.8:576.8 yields 13.28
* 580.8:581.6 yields 16.53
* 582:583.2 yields 14.38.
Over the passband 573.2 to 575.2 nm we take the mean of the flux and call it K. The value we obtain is 16.1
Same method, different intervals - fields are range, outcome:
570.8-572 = 13.4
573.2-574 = 17.3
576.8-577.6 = 14.8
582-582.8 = 16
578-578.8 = 15.8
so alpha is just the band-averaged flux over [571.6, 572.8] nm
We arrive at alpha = 13.6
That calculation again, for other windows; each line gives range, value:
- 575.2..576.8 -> 14.2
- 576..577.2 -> 14.9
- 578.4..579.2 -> 17.6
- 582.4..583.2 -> 15.3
